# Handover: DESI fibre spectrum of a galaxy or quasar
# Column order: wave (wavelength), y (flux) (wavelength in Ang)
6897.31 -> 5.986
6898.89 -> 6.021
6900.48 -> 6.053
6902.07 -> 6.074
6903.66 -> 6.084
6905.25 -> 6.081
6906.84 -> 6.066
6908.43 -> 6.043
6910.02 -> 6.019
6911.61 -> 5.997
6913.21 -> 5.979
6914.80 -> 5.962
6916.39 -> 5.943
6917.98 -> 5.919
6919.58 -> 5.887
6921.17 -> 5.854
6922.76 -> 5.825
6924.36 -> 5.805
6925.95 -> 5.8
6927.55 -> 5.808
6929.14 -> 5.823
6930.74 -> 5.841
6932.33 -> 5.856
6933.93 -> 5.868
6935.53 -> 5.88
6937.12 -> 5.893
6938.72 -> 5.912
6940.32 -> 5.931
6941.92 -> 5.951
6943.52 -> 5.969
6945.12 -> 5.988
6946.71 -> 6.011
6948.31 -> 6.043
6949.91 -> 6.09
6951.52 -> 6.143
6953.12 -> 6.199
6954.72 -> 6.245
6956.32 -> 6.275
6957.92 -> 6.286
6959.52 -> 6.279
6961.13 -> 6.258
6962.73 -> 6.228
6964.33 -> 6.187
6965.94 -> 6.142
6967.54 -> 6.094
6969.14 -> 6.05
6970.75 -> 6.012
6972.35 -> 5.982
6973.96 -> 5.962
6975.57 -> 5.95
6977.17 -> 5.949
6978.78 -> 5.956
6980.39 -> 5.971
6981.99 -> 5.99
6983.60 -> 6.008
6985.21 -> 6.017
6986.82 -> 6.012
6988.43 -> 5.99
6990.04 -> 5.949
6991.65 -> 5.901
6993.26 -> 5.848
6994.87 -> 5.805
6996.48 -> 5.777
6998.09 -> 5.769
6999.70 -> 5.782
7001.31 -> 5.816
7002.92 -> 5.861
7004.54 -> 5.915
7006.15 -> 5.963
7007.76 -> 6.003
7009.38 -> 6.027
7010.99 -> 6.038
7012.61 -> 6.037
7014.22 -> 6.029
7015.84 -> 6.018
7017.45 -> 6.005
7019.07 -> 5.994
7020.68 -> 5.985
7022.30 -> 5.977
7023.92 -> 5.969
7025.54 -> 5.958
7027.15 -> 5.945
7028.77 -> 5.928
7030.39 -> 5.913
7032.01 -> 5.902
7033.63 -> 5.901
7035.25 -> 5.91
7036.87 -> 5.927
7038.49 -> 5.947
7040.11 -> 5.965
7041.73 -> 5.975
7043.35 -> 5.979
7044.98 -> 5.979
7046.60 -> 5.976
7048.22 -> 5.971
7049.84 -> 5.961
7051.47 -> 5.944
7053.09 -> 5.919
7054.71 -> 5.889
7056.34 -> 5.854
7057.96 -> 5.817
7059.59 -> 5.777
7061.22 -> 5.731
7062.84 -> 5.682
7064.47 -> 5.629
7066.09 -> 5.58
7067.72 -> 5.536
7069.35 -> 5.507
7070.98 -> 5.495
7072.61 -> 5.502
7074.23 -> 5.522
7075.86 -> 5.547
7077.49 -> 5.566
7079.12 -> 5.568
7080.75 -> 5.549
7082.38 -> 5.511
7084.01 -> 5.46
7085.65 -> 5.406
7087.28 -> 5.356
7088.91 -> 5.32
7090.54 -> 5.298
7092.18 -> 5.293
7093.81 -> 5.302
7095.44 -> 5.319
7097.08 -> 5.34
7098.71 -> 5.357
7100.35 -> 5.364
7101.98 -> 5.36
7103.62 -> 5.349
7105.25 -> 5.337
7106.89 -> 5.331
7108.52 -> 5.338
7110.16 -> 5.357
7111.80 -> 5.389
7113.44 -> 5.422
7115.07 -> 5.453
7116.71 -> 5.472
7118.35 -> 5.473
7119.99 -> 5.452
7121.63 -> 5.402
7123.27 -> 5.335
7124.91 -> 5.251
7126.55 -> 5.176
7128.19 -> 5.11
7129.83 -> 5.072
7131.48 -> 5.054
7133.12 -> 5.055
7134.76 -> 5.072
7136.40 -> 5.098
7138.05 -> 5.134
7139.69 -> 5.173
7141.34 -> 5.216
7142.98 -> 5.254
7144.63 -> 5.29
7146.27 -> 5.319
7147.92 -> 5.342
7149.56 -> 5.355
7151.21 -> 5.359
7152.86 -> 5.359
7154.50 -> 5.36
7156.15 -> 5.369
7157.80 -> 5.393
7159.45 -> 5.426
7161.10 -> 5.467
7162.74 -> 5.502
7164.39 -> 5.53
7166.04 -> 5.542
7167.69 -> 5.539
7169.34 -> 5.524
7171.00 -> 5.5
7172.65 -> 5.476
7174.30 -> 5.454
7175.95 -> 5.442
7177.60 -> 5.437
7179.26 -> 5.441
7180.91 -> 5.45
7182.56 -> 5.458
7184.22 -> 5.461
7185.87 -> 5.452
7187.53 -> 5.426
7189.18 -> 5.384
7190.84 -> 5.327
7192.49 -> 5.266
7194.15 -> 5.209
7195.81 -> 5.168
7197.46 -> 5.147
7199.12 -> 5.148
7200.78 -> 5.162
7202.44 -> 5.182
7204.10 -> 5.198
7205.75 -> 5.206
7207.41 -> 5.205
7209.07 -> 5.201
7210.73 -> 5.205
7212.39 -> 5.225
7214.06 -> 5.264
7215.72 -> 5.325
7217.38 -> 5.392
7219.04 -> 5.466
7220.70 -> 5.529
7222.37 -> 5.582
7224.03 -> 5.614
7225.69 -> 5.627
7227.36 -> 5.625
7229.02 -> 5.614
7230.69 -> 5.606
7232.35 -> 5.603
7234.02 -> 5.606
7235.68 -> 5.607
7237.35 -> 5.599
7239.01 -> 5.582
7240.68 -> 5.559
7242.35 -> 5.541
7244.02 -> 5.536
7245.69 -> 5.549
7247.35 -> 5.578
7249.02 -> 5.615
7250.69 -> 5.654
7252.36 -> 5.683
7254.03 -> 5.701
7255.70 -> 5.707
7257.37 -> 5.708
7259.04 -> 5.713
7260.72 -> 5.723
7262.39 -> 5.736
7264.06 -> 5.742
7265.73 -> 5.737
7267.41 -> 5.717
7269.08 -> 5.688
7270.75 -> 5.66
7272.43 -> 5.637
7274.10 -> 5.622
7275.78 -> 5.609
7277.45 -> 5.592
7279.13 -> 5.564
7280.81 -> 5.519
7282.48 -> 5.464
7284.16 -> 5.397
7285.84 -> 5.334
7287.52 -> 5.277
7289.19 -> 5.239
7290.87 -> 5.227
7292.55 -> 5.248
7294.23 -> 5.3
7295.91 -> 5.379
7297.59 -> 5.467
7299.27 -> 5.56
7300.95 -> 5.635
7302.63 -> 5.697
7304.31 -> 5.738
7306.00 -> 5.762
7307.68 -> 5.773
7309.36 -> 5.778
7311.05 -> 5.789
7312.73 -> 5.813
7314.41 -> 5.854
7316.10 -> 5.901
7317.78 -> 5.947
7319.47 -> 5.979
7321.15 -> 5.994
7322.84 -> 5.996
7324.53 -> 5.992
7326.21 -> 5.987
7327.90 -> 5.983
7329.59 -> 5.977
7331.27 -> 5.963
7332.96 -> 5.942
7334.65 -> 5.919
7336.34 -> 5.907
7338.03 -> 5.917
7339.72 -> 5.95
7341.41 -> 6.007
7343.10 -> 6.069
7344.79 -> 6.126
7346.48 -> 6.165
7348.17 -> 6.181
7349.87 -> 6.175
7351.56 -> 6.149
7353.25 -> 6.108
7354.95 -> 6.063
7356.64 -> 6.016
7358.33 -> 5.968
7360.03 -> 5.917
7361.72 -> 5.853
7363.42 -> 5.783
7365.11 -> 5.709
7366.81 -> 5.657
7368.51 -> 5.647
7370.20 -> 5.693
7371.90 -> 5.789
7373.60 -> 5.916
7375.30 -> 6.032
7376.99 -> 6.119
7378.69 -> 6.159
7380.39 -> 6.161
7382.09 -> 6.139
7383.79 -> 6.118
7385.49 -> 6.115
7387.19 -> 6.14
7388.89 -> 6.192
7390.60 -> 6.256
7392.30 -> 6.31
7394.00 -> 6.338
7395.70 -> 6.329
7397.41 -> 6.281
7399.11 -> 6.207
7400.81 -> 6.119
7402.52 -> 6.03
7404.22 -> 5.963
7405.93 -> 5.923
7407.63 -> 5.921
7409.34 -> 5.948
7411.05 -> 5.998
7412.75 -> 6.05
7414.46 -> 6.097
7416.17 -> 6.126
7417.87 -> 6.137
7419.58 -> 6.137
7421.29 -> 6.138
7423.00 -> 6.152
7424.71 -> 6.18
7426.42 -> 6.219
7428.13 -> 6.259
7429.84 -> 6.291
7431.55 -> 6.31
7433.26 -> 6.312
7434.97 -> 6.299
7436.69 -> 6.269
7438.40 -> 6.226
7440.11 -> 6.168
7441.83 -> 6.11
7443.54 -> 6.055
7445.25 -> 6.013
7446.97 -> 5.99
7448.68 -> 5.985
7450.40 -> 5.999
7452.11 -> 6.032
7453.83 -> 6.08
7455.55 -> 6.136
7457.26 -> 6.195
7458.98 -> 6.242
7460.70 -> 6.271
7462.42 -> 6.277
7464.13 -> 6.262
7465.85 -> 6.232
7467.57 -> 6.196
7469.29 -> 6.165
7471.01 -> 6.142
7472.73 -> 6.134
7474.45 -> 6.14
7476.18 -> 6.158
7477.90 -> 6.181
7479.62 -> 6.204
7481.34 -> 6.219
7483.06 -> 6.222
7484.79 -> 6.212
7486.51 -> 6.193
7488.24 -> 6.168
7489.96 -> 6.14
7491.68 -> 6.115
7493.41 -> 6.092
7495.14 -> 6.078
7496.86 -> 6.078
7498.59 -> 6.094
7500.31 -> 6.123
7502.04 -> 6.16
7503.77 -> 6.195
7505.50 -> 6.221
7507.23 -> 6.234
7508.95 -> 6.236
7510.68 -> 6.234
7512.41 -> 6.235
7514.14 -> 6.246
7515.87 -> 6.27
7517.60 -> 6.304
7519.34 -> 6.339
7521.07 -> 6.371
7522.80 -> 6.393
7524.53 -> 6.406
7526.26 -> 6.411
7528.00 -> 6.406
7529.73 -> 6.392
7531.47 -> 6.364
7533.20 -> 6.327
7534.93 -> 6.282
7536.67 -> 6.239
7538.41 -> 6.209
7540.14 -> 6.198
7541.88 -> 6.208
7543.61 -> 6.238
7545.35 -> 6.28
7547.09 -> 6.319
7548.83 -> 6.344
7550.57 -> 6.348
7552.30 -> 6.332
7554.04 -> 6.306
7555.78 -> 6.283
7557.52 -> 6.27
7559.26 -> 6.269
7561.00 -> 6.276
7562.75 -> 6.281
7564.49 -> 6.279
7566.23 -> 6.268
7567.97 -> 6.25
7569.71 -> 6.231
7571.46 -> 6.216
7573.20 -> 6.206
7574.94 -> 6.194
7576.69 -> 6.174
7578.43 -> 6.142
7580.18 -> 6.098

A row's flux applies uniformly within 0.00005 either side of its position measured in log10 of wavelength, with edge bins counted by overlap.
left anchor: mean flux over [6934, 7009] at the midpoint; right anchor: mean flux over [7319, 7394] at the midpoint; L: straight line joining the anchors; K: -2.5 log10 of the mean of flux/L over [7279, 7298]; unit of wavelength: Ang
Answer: 0.12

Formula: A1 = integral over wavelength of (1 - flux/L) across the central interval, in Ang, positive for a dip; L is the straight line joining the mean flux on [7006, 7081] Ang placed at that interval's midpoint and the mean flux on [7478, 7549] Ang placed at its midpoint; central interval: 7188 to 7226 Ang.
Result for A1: 4.3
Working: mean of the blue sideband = 5.85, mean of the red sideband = 6.24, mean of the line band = 5.3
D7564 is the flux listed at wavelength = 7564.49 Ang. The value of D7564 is 6.279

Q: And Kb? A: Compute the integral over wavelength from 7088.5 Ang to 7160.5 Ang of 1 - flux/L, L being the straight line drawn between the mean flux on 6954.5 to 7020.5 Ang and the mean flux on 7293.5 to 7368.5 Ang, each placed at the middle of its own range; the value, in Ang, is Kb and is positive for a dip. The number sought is 7.9 Ang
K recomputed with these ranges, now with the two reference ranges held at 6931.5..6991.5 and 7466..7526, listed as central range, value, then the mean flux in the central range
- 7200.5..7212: 0.176 mag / 5.2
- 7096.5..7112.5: 0.139 mag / 5.35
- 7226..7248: 0.100 mag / 5.59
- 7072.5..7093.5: 0.118 mag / 5.45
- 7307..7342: 0.041 mag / 5.92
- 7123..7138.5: 0.187 mag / 5.13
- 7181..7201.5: 0.153 mag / 5.31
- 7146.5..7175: 0.125 mag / 5.44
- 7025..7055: 0.022 mag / 5.94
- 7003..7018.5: 0.011 mag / 5.99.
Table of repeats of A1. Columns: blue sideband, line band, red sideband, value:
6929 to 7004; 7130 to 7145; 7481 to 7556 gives 2.3 Ang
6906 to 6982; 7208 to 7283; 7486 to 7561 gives 6.9 Ang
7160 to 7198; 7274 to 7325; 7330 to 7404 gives 1.7 Ang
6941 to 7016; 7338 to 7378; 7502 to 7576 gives 1.5 Ang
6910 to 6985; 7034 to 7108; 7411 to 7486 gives 5.2 Ang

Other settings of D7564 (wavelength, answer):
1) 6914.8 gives 5.962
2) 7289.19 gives 5.239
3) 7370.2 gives 5.693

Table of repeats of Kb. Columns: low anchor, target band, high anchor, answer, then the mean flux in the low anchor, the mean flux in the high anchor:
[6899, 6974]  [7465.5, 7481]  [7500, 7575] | 0.2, 6.01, 6.28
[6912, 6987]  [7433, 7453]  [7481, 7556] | 0.3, 6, 6.25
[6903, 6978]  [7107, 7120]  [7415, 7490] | 1.4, 6.01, 6.17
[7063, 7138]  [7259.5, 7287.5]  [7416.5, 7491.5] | 0.8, 5.37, 6.17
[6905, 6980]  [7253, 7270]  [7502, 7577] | 1.2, 6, 6.28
